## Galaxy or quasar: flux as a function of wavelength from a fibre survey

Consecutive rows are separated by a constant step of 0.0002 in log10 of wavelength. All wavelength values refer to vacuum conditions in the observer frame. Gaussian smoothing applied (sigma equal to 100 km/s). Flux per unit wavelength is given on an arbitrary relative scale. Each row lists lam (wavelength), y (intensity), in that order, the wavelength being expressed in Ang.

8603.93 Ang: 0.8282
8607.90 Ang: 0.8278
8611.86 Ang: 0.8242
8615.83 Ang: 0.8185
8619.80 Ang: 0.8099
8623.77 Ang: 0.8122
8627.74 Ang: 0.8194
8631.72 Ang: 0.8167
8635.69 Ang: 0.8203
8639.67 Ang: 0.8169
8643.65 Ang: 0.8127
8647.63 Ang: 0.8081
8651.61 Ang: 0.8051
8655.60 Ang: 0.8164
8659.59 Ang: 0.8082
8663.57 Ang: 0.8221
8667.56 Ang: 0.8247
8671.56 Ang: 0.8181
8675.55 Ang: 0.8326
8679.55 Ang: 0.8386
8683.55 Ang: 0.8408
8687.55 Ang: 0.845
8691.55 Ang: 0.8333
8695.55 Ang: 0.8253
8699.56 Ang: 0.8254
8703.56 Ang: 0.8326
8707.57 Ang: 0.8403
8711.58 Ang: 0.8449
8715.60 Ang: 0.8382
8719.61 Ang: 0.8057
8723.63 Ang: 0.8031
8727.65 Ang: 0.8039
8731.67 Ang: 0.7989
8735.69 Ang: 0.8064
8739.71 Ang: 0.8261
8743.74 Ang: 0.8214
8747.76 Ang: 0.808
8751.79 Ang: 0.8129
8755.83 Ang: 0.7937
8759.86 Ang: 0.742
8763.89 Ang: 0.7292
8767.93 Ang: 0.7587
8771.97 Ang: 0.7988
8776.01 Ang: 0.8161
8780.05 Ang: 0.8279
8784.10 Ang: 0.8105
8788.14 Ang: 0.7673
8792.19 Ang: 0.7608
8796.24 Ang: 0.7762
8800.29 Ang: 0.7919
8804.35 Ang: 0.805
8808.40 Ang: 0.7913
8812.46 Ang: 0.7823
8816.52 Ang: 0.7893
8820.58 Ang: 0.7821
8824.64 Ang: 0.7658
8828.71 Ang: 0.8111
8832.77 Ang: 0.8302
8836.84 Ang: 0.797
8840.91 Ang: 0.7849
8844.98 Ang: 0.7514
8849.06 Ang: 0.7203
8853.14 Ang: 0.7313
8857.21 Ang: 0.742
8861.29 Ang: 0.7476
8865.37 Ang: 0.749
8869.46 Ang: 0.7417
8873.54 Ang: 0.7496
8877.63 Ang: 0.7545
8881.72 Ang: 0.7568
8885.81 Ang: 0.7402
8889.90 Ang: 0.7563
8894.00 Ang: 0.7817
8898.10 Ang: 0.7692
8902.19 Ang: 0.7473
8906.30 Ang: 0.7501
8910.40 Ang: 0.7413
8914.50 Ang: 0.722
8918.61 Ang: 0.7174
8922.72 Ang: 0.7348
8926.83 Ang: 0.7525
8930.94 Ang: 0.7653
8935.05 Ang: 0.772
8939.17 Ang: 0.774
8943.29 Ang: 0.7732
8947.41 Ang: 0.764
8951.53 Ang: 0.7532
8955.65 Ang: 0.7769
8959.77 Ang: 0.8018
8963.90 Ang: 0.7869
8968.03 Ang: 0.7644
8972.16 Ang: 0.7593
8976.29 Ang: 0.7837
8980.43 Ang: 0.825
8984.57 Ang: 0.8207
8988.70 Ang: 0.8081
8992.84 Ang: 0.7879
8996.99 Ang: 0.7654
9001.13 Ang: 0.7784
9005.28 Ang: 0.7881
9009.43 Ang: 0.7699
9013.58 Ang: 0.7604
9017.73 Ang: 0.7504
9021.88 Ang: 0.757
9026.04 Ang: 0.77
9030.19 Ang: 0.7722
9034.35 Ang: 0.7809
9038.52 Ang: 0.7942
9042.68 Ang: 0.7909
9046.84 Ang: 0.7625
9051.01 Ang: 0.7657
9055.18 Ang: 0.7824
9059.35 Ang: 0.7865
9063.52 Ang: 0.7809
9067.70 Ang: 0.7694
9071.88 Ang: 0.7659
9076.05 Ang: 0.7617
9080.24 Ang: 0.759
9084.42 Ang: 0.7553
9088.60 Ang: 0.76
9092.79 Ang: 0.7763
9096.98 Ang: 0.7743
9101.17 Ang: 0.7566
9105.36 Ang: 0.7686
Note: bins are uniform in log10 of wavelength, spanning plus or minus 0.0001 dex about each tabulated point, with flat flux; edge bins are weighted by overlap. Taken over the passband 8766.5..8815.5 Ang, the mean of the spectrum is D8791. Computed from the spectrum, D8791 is 0.791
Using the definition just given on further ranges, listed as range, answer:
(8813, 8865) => 0.771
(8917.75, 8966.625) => 0.766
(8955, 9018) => 0.784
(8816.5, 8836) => 0.797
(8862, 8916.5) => 0.751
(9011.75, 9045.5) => 0.772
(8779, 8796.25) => 0.788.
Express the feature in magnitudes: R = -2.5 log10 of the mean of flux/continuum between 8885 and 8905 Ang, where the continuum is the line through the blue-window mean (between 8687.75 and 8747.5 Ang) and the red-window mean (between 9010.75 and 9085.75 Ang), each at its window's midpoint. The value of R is 0.05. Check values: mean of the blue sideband 0.822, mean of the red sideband 0.77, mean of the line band 0.76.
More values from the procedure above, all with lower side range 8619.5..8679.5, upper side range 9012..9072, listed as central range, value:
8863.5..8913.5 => 0.05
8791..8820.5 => 0.02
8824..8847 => 0.01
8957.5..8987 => -0.02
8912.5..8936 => 0.06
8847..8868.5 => 0.08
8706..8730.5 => -0.02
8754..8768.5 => 0.07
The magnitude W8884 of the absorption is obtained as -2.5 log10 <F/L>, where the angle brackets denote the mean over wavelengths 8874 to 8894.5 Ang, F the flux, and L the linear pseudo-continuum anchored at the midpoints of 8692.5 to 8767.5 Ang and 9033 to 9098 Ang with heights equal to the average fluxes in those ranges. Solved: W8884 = 0.05 mag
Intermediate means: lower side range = 0.808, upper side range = 0.773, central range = 0.755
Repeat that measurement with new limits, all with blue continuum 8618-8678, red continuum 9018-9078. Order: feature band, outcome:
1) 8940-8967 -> 0.011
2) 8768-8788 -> -0.002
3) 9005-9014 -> 0.008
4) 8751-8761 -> 0.031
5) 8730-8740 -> -0.002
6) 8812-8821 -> 0.018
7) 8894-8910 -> 0.045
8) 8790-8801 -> 0.036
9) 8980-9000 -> -0.026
